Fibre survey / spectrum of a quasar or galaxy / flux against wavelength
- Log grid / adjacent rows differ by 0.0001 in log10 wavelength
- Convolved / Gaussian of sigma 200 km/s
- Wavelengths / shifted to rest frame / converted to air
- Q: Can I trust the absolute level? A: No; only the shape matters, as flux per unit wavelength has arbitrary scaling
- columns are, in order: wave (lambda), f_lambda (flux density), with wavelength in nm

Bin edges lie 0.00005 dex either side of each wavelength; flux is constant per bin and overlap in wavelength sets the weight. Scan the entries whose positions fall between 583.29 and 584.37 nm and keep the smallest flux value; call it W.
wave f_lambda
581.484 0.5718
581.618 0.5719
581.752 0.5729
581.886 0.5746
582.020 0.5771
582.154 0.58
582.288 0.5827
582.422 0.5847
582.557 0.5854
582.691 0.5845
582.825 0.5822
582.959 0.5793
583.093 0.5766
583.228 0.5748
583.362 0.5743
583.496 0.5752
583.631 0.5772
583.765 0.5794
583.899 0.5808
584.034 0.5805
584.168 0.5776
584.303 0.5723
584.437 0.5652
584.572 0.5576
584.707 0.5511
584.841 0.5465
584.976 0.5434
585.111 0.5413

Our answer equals 0.5723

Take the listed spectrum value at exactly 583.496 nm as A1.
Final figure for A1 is 0.5752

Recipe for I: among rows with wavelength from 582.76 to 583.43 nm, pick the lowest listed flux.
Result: 0.5743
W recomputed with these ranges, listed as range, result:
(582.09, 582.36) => 0.58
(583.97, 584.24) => 0.5776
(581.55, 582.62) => 0.5719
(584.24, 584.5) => 0.5652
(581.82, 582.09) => 0.5746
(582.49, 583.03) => 0.5793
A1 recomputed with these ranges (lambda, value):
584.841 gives 0.5465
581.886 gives 0.5746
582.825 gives 0.5822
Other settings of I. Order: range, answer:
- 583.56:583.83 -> 0.5772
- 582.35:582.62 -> 0.5847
